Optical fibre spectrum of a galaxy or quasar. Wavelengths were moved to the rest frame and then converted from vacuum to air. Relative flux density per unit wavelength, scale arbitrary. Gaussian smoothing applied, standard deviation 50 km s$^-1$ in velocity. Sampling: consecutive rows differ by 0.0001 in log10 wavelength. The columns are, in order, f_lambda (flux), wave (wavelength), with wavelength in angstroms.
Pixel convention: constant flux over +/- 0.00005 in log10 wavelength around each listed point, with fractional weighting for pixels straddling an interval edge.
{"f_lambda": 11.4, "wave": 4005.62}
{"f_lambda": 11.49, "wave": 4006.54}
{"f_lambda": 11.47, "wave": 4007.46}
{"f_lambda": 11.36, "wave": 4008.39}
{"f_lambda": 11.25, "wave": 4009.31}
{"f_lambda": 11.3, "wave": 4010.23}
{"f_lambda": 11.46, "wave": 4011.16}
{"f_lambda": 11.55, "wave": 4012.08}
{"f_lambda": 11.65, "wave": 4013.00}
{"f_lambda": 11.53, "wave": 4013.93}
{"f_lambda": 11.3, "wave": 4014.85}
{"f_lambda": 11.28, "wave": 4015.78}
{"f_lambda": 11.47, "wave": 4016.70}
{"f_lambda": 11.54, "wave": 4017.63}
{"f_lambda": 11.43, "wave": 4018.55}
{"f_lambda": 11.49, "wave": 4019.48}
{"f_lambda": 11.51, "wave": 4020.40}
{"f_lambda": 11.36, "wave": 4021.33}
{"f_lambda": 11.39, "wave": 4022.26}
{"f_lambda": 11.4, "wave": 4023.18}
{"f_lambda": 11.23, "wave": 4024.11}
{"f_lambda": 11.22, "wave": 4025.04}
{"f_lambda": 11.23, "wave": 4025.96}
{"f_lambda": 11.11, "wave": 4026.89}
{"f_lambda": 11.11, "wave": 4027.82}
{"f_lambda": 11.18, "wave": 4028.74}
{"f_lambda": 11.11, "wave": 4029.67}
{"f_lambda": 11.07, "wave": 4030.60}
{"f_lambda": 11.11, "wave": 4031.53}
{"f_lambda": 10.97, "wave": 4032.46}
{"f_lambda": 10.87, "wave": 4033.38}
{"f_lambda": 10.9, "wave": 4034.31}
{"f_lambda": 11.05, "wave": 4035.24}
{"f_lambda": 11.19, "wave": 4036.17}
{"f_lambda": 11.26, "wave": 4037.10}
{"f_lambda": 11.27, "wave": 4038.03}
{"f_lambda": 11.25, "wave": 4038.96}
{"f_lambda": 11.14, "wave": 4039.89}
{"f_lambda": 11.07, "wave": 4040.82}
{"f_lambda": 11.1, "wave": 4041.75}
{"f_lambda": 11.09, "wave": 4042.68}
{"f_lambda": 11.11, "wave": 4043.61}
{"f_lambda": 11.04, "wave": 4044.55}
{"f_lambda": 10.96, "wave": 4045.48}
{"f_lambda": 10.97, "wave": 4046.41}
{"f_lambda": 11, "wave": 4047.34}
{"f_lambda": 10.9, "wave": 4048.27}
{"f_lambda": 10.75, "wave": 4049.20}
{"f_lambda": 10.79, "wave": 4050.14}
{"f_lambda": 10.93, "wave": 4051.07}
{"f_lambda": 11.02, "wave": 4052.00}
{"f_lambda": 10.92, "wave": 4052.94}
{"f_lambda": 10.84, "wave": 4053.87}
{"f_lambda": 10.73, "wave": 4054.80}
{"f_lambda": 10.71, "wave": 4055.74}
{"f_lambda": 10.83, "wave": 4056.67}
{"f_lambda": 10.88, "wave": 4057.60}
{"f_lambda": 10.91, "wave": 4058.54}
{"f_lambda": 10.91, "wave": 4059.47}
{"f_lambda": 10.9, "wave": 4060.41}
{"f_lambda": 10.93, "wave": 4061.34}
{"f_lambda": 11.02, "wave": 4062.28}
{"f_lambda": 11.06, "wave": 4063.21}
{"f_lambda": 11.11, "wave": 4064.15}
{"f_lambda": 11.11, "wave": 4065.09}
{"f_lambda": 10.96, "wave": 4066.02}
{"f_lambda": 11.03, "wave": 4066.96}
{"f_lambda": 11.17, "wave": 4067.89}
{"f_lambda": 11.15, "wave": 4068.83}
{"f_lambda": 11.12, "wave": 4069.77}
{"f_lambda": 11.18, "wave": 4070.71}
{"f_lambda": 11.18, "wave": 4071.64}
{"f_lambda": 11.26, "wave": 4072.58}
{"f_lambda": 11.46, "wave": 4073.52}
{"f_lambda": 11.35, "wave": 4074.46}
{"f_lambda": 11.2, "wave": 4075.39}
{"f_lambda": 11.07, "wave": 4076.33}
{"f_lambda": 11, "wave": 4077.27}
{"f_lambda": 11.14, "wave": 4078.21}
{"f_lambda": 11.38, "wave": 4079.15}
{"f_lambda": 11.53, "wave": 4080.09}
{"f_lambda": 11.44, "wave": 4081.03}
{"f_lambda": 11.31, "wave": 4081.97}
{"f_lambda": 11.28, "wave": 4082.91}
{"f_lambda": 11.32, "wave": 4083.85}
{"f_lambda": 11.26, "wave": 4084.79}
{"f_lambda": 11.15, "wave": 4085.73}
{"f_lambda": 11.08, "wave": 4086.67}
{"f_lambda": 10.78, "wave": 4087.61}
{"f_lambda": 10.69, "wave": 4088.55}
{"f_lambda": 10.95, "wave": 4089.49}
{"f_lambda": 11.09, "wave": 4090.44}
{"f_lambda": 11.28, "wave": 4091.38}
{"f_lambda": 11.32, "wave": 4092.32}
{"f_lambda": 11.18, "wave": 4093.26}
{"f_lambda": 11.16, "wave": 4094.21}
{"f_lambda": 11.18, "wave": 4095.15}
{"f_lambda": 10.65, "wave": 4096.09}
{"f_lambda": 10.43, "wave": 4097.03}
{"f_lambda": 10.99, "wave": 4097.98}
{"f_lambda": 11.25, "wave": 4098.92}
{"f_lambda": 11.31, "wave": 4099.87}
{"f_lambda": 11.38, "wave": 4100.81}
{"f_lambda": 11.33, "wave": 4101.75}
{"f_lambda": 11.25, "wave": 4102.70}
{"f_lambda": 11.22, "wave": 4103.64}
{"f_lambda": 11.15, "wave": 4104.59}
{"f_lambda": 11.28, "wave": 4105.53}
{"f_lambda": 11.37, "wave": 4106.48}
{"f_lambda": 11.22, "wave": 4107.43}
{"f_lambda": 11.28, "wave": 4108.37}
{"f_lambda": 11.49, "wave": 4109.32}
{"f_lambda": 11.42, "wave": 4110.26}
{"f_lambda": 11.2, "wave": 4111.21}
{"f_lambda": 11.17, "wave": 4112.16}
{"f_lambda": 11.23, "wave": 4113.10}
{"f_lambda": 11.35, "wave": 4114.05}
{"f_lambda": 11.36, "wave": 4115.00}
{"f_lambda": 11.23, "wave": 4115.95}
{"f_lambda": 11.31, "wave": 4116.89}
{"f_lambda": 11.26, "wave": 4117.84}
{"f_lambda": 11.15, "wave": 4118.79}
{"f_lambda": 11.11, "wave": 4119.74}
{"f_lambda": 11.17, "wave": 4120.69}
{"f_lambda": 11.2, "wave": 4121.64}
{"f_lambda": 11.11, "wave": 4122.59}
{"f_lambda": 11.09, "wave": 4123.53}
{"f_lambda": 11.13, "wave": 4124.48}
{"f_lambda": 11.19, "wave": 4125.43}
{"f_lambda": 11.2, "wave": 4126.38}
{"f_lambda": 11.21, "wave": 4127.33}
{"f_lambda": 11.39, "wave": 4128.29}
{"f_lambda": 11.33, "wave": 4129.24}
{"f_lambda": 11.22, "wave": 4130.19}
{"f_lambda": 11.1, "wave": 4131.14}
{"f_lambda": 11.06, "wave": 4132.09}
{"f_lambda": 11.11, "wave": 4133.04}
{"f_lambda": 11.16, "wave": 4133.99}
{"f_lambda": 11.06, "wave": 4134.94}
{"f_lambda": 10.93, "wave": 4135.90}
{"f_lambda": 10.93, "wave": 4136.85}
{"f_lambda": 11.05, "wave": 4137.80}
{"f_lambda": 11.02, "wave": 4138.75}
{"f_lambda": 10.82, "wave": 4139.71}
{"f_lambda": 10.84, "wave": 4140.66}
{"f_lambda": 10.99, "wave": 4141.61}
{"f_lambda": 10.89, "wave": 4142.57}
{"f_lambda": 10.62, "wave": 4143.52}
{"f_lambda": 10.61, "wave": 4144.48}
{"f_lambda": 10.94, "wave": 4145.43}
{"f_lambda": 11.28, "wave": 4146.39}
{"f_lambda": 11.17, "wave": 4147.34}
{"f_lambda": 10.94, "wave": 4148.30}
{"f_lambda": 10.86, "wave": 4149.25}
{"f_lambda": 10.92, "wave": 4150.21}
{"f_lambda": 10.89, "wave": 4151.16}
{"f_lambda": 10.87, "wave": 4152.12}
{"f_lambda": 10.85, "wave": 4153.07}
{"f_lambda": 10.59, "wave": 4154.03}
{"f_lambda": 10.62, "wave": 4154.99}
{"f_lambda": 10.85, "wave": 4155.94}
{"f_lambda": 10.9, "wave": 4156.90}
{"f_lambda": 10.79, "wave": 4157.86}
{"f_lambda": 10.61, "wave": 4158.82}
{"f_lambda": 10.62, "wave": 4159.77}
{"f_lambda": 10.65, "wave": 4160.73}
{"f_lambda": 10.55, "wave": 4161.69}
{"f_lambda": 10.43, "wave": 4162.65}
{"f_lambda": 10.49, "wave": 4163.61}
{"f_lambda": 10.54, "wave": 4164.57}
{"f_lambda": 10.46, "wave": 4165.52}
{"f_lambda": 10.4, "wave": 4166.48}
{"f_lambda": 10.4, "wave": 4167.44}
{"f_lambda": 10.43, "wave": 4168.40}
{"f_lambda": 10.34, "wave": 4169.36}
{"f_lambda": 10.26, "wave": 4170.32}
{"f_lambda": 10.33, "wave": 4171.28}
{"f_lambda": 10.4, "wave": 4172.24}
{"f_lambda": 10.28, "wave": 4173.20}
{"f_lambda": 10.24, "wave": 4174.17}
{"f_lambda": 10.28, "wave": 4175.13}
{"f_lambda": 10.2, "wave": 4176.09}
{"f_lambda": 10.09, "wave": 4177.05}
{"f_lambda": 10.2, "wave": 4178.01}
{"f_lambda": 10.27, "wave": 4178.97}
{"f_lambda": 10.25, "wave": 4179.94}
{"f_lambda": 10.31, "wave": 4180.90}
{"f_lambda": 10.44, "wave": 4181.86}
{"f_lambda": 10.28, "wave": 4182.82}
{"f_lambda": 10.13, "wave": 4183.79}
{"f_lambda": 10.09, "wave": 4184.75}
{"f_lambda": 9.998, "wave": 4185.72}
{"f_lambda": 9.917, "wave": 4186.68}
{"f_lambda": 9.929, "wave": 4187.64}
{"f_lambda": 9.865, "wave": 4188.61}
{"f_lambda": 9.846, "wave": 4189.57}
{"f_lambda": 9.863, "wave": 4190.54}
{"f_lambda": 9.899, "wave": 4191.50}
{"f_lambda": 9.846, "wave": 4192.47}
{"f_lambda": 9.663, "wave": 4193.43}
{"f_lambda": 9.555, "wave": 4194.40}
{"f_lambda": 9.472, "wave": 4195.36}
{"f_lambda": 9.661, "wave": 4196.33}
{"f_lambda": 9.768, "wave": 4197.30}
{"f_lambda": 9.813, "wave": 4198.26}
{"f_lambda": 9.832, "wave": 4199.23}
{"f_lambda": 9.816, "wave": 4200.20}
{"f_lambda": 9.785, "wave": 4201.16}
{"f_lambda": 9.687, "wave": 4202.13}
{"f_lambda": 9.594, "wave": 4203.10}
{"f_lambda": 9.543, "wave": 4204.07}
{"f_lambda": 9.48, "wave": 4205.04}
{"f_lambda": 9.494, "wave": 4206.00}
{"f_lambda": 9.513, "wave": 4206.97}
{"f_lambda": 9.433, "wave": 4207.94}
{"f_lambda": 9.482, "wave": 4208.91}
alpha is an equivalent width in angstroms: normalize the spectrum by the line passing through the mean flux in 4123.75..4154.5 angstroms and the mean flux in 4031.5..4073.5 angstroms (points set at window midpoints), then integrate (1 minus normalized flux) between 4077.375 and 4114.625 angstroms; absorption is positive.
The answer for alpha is -0.61 angstroms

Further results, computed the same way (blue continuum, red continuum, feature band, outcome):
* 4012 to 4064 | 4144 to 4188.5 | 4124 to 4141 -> -0.7 angstroms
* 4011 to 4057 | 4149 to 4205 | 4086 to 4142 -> -2.7 angstroms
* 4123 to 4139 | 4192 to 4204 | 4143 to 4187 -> -0.4 angstroms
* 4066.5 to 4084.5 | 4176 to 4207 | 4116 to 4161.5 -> -2.1 angstroms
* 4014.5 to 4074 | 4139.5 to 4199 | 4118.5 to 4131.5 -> -0.7 angstroms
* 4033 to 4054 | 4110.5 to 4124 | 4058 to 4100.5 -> 0.0 angstroms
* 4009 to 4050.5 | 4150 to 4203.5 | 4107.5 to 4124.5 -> -1.0 angstroms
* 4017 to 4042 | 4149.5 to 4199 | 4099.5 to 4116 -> -0.9 angstroms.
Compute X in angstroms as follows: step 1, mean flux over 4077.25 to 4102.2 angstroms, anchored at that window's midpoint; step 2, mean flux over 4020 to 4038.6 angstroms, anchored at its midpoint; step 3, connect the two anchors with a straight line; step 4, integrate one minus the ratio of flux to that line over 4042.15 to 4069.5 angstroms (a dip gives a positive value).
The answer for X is 0.5 angstroms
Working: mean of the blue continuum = 11.2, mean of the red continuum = 11.1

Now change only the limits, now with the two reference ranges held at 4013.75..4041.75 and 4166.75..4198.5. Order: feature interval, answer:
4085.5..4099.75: -0.4 angstroms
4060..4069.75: -0.1 angstroms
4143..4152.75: -0.5 angstroms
